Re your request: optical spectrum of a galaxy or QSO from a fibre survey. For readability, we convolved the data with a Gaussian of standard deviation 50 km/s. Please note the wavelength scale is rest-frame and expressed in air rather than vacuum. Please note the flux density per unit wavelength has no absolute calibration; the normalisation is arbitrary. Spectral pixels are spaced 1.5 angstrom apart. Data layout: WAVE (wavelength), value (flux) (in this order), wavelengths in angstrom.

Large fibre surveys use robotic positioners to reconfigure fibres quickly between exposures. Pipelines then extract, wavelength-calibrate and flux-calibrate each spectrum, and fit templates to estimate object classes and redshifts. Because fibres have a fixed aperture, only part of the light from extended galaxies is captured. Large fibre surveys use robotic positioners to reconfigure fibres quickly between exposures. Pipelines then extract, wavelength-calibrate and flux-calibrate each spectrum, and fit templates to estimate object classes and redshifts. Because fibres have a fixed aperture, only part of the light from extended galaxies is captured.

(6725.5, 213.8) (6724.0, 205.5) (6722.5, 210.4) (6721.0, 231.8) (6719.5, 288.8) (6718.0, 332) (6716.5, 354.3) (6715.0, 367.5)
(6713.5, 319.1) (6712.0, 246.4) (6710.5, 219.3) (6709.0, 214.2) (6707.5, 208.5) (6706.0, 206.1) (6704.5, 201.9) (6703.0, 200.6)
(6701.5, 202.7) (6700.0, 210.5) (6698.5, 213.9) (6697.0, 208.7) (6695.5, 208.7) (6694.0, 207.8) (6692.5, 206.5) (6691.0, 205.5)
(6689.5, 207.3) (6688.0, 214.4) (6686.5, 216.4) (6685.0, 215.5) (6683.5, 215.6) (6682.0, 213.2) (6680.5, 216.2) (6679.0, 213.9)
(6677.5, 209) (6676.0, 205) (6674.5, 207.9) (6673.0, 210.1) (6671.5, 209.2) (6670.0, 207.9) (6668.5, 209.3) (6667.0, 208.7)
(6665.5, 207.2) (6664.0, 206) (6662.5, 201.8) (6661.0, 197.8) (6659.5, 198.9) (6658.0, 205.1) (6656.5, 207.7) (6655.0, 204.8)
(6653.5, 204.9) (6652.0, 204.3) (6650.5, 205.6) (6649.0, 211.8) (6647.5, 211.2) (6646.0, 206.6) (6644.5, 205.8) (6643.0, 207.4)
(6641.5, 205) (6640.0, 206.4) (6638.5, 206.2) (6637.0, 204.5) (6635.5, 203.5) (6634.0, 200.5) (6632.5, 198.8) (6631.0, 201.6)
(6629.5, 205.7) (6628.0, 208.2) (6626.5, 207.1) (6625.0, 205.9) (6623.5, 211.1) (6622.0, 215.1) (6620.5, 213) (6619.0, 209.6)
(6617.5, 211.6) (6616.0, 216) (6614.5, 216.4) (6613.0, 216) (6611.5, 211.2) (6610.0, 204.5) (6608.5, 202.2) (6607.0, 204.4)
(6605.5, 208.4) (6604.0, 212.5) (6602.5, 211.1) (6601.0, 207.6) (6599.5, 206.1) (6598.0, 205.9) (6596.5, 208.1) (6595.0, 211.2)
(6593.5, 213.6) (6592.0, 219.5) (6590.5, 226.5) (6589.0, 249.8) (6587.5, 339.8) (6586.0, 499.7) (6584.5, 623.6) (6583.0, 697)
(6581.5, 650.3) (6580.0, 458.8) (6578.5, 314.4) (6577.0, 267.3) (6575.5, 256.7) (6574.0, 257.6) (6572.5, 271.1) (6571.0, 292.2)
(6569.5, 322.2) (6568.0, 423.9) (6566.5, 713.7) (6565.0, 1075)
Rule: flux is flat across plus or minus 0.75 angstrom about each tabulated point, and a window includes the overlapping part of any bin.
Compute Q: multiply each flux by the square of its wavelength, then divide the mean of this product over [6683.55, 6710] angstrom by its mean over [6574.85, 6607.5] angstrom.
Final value 0.69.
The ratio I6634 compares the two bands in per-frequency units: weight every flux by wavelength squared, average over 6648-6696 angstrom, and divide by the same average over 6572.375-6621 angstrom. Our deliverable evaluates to 0.75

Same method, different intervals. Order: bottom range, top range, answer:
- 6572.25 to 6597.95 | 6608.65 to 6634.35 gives 0.61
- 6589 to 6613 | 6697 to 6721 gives 1.22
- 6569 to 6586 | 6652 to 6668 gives 0.52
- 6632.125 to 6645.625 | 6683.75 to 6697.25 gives 1.04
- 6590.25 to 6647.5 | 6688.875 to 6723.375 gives 1.17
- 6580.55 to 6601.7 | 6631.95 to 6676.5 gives 0.61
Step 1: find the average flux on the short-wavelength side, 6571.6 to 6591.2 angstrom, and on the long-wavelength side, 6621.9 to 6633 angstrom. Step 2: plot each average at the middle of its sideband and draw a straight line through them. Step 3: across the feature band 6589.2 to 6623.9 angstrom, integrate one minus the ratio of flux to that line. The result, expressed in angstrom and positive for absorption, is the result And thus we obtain 8.9 angstrom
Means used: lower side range 393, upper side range 206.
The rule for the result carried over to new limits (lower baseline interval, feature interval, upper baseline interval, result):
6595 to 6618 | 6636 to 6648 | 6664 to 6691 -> 0.2 angstrom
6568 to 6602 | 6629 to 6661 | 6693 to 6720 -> 9.1 angstrom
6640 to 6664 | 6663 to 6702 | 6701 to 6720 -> 3.8 angstrom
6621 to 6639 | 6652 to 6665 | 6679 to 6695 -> 0.3 angstrom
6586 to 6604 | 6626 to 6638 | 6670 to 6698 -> 1.2 angstrom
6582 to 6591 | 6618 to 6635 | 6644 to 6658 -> 5.2 angstrom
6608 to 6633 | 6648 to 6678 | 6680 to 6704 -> 0.5 angstrom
